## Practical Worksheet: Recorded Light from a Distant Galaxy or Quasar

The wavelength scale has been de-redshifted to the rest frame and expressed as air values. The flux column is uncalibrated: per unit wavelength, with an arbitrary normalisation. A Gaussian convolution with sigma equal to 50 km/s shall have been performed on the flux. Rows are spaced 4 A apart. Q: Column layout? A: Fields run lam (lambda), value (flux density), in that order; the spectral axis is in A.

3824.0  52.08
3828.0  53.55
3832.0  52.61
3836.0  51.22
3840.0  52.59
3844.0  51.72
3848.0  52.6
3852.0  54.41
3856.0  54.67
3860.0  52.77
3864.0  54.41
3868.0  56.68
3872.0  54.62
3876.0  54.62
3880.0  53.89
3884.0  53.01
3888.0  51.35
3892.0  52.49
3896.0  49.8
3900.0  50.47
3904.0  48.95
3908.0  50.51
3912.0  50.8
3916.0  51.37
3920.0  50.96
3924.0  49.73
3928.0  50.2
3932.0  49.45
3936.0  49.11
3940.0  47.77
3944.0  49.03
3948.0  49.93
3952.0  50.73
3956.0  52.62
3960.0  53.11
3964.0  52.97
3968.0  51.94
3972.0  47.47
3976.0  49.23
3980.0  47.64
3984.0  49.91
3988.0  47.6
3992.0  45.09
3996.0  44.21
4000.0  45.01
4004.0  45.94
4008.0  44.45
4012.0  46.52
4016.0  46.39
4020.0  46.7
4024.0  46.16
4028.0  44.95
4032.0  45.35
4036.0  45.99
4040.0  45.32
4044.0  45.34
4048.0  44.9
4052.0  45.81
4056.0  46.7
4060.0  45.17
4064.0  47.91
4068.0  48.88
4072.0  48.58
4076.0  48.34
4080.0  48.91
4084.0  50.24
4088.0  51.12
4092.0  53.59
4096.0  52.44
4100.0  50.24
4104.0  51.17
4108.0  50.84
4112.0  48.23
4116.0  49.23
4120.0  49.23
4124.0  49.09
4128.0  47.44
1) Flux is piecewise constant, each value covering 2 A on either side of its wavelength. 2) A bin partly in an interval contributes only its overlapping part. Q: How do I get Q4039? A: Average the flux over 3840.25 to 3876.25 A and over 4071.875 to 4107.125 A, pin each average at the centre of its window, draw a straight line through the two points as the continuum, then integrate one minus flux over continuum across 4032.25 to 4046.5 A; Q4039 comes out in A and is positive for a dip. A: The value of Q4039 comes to 1.62 A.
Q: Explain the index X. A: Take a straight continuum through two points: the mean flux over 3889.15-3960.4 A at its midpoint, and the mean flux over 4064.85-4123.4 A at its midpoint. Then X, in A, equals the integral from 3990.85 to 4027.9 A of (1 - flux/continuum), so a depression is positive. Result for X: 3.4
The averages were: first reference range 50.3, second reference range 50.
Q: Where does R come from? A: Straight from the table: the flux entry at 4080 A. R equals 48.91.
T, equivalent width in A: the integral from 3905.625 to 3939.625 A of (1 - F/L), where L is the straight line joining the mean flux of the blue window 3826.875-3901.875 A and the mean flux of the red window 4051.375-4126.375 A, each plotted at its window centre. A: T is 1.3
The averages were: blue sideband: 53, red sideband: 49.3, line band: 50.1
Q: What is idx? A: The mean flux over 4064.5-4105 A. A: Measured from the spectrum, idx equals 50.2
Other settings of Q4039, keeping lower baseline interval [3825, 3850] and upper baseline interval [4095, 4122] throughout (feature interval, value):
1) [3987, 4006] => 2.08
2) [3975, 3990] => 0.77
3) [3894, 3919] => 0.70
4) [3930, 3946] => 0.84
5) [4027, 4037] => 1.05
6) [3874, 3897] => -0.30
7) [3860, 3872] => -0.64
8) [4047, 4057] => 0.94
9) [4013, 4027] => 1.25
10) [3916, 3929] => 0.30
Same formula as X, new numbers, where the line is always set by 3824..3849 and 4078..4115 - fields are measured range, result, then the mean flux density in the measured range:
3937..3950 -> 0.7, 48.9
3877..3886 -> -0.3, 53.6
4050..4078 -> 2.0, 47.3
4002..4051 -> 5.3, 45.7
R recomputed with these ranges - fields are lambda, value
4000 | 45.01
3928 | 50.2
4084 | 50.24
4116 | 49.23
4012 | 46.52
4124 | 49.09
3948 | 49.93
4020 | 46.7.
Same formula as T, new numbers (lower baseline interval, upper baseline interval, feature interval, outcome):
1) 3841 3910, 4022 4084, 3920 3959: 0.4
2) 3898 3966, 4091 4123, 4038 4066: 2.5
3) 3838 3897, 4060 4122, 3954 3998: 2.0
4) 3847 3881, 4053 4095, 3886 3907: 1.1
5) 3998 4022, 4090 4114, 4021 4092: 1.9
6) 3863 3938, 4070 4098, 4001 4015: 1.5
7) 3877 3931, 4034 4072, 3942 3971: -1.1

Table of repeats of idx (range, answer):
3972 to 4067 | 46.2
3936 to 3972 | 50.7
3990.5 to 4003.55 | 44.9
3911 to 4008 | 49.1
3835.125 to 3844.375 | 51.9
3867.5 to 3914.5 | 52.1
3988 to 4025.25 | 45.7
